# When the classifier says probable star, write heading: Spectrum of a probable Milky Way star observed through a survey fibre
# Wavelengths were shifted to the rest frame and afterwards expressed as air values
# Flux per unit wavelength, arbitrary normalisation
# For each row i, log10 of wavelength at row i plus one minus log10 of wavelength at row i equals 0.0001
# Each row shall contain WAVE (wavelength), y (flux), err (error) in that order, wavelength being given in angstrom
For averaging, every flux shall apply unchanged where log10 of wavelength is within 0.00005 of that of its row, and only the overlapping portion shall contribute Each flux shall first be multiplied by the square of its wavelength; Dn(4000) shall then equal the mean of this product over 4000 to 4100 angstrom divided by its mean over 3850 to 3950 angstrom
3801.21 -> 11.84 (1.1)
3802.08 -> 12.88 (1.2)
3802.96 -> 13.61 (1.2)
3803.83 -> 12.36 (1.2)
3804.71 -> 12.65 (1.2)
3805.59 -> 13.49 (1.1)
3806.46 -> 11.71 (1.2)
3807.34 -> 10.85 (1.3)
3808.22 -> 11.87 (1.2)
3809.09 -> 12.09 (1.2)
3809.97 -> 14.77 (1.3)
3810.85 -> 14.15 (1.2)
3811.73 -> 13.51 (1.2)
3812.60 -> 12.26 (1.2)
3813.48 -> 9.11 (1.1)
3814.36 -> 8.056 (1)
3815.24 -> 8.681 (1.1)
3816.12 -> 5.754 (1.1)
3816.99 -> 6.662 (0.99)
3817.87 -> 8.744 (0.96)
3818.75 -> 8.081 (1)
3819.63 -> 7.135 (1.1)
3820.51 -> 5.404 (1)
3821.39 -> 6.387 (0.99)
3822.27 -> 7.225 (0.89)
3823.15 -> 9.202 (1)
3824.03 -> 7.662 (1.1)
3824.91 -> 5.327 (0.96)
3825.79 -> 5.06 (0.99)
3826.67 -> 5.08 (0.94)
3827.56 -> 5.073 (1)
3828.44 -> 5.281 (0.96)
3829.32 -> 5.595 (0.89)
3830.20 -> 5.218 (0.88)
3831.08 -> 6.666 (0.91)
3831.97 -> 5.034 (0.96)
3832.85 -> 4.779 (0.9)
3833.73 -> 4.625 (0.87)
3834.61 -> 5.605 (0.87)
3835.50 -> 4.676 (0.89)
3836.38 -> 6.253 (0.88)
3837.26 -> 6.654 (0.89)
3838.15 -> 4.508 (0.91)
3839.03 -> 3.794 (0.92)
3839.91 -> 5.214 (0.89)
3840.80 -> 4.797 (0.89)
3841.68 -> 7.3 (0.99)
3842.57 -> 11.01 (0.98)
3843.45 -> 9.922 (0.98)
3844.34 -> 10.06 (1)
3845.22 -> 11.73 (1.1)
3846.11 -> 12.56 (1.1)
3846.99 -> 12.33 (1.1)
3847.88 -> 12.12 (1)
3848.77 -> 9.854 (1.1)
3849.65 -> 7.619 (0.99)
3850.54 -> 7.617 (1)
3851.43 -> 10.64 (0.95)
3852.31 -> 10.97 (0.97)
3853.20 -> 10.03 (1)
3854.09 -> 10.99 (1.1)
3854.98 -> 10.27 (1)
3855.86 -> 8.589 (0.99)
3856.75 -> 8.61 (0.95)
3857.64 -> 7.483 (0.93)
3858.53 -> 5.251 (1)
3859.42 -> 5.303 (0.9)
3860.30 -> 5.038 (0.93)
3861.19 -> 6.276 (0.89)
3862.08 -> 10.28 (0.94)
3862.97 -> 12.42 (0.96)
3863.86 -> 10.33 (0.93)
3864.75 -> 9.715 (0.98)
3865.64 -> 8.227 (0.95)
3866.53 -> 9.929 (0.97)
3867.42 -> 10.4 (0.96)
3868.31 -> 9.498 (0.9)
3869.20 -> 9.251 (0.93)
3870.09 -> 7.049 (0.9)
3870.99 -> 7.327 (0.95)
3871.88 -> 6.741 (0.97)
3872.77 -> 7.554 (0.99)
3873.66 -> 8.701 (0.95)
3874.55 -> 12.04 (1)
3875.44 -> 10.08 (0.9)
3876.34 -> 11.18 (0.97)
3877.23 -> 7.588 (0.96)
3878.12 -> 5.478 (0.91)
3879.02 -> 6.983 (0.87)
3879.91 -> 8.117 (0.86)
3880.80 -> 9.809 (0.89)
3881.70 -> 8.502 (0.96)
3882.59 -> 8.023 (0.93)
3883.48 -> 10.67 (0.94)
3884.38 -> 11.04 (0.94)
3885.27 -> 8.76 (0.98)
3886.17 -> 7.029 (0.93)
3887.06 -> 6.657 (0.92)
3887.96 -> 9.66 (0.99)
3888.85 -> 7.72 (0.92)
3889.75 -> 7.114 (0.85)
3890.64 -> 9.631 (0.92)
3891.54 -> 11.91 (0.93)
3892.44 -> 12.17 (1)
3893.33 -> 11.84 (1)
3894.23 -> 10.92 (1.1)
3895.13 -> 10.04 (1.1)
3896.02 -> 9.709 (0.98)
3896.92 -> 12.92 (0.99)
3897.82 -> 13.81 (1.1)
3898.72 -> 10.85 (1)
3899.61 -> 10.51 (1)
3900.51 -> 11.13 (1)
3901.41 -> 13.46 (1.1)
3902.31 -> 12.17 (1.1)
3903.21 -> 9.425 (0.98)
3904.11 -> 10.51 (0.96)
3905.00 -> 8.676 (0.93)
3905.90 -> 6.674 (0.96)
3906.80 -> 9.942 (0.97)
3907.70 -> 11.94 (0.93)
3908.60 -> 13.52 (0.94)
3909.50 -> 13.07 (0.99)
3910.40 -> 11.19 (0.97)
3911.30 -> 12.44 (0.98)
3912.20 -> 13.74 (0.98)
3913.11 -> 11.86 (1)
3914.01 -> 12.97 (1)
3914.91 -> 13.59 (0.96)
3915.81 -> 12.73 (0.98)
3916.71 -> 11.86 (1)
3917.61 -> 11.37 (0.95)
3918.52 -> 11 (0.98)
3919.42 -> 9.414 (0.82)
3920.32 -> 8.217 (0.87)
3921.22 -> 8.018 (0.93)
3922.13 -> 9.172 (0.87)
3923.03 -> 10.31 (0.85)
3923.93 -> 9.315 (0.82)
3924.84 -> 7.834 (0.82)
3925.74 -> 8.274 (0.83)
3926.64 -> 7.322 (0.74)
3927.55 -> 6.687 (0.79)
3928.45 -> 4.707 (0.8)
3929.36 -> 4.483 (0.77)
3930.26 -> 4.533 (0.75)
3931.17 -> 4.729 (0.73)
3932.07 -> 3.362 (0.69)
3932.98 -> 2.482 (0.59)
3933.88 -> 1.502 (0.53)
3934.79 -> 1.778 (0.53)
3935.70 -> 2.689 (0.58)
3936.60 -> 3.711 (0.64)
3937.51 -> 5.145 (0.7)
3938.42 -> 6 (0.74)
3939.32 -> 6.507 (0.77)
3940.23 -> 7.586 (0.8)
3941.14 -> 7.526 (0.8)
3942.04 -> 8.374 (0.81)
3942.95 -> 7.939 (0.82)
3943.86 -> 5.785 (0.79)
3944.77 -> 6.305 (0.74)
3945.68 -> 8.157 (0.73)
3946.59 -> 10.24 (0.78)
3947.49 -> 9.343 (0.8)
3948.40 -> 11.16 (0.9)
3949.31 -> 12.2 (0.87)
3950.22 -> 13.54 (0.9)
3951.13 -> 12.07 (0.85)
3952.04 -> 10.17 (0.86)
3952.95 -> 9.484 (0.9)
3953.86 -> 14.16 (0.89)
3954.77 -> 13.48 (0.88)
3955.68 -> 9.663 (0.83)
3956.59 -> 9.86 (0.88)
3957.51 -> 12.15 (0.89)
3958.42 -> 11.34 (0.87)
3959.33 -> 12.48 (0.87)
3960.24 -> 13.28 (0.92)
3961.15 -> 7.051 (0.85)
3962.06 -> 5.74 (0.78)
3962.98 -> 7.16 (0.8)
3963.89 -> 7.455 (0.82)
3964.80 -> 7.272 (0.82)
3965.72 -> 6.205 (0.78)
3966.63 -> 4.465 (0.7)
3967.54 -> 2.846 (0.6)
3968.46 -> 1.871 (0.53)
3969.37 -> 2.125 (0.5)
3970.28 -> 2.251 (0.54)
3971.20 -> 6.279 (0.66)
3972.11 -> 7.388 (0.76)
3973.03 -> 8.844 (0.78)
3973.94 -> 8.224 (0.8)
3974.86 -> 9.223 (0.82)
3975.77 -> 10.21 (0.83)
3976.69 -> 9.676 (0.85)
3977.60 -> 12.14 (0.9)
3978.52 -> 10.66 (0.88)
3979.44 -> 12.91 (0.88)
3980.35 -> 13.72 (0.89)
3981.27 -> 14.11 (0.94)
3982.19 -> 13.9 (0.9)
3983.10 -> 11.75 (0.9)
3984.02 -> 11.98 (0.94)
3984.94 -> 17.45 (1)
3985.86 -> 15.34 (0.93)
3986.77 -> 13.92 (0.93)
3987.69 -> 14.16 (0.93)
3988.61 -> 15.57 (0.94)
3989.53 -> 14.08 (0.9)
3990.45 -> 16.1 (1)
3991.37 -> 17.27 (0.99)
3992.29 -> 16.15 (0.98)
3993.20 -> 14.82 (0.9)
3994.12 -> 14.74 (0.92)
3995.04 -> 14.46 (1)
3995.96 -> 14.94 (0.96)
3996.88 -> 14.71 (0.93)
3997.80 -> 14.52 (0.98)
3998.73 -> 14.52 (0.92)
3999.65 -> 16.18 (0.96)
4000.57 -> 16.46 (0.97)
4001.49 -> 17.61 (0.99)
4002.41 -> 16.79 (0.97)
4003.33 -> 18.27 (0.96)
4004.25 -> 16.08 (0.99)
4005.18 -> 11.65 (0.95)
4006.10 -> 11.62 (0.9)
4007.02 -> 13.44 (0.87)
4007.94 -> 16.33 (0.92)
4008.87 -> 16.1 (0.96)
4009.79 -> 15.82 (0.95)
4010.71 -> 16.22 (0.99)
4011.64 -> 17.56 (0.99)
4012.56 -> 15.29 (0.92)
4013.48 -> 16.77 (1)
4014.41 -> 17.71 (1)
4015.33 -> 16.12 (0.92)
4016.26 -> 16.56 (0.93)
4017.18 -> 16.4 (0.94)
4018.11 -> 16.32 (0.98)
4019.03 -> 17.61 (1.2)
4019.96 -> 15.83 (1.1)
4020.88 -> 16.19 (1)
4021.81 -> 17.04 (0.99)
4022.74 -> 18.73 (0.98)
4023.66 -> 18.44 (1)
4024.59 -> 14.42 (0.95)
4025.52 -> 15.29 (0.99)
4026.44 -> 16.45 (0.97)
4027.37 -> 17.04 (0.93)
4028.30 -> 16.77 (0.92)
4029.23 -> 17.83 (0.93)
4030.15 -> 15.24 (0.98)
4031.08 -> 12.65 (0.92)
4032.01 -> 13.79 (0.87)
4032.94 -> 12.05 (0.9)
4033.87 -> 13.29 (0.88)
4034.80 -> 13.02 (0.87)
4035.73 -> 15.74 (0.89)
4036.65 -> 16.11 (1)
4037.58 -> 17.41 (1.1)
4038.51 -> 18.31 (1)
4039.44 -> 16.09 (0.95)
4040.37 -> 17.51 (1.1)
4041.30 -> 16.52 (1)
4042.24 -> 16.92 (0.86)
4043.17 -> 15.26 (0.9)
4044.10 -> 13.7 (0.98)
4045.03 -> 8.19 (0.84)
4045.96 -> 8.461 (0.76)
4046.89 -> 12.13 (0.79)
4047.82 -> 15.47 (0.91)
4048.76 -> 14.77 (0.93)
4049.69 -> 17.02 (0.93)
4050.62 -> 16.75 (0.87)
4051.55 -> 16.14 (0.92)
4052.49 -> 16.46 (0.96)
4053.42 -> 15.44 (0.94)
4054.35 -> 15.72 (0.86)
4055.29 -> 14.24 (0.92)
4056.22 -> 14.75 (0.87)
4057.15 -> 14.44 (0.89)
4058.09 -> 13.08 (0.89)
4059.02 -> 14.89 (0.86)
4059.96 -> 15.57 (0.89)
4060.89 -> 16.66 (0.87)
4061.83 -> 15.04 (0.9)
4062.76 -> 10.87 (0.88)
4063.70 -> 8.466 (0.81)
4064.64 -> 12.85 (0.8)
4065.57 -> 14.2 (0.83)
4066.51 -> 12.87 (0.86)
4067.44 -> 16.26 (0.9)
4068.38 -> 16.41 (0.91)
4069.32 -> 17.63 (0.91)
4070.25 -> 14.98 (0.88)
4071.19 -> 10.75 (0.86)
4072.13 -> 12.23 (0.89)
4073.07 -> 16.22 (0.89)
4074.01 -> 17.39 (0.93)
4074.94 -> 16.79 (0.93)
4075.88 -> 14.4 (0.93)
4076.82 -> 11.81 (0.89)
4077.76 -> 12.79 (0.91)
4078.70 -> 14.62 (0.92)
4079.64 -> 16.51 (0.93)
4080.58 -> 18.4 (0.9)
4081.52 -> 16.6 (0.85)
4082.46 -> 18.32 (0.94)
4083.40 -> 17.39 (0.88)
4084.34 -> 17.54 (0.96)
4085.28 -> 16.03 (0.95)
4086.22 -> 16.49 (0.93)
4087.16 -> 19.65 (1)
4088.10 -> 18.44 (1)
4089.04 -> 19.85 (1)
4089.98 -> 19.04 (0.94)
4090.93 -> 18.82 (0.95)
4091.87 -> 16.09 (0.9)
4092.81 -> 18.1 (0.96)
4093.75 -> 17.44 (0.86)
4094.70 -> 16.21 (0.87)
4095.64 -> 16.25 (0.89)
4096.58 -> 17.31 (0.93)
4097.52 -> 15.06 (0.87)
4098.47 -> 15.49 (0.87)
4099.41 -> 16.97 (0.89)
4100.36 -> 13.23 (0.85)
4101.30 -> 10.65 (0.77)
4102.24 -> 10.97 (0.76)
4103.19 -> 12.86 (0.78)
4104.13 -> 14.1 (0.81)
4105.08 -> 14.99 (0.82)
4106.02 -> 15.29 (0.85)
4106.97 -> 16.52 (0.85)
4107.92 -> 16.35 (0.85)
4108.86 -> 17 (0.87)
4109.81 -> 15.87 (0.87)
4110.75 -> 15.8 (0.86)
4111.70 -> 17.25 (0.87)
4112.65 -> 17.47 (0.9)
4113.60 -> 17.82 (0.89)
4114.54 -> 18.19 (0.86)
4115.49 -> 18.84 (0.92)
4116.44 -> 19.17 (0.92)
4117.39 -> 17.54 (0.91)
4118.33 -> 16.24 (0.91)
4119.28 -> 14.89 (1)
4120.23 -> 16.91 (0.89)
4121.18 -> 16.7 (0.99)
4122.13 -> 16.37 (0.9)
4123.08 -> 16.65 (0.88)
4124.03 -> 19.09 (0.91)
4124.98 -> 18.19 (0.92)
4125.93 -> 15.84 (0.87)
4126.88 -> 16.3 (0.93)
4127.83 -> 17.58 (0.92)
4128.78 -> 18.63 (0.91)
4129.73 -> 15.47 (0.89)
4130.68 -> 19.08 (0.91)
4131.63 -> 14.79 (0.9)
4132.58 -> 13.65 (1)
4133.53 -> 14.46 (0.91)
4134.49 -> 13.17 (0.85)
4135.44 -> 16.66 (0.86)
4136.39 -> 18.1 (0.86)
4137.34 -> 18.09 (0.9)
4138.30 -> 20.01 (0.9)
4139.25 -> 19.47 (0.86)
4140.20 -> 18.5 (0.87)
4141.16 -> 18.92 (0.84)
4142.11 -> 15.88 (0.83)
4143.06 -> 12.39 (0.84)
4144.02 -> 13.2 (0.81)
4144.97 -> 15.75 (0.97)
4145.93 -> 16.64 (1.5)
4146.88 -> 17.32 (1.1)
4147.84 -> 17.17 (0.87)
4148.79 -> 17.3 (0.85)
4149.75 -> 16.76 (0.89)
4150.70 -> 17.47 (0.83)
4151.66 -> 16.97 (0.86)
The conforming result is 1.89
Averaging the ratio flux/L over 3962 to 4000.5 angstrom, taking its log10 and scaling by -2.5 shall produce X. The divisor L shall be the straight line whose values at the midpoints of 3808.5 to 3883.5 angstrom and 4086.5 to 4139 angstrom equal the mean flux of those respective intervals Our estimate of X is 0.12 mag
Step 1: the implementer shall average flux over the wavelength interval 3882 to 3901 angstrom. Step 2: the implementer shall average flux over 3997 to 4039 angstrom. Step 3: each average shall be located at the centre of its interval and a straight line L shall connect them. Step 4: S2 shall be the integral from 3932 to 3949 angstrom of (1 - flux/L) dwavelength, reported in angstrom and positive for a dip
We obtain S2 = 8.5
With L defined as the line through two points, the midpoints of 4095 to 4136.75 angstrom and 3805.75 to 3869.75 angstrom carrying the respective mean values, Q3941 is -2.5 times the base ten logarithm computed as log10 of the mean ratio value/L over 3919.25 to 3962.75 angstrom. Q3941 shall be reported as 0.37 mag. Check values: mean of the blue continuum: 8.36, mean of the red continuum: 16.1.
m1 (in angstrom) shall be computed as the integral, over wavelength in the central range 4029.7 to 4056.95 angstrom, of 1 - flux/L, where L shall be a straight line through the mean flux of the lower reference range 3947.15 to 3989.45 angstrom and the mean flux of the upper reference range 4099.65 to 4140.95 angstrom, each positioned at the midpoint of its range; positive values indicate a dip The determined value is -3.18 angstrom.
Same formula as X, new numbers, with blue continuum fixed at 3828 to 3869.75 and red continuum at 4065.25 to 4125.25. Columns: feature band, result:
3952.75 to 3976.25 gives 0.41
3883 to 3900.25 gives -0.07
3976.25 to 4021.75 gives -0.16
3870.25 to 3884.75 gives 0.04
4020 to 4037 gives -0.12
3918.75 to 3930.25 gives 0.34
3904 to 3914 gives -0.13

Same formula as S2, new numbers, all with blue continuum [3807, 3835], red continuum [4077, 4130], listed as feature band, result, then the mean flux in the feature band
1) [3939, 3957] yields 3.2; 9.7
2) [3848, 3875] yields 0.7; 8.84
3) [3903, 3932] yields 3.1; 9.59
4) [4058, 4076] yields 1.2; 14.4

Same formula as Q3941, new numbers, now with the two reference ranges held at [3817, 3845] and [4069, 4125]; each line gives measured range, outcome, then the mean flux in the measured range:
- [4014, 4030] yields -0.234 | 16.7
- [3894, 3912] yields -0.227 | 11.2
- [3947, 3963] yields 0.009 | 10.9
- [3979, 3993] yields -0.197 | 14.6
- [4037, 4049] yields -0.032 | 14.7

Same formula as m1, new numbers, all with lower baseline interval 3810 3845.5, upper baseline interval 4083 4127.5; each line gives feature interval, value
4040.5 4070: 0.9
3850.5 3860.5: -0.4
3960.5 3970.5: 5.6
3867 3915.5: -3.4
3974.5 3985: 0.2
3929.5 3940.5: 6.8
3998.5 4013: -2.6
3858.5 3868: -0.2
